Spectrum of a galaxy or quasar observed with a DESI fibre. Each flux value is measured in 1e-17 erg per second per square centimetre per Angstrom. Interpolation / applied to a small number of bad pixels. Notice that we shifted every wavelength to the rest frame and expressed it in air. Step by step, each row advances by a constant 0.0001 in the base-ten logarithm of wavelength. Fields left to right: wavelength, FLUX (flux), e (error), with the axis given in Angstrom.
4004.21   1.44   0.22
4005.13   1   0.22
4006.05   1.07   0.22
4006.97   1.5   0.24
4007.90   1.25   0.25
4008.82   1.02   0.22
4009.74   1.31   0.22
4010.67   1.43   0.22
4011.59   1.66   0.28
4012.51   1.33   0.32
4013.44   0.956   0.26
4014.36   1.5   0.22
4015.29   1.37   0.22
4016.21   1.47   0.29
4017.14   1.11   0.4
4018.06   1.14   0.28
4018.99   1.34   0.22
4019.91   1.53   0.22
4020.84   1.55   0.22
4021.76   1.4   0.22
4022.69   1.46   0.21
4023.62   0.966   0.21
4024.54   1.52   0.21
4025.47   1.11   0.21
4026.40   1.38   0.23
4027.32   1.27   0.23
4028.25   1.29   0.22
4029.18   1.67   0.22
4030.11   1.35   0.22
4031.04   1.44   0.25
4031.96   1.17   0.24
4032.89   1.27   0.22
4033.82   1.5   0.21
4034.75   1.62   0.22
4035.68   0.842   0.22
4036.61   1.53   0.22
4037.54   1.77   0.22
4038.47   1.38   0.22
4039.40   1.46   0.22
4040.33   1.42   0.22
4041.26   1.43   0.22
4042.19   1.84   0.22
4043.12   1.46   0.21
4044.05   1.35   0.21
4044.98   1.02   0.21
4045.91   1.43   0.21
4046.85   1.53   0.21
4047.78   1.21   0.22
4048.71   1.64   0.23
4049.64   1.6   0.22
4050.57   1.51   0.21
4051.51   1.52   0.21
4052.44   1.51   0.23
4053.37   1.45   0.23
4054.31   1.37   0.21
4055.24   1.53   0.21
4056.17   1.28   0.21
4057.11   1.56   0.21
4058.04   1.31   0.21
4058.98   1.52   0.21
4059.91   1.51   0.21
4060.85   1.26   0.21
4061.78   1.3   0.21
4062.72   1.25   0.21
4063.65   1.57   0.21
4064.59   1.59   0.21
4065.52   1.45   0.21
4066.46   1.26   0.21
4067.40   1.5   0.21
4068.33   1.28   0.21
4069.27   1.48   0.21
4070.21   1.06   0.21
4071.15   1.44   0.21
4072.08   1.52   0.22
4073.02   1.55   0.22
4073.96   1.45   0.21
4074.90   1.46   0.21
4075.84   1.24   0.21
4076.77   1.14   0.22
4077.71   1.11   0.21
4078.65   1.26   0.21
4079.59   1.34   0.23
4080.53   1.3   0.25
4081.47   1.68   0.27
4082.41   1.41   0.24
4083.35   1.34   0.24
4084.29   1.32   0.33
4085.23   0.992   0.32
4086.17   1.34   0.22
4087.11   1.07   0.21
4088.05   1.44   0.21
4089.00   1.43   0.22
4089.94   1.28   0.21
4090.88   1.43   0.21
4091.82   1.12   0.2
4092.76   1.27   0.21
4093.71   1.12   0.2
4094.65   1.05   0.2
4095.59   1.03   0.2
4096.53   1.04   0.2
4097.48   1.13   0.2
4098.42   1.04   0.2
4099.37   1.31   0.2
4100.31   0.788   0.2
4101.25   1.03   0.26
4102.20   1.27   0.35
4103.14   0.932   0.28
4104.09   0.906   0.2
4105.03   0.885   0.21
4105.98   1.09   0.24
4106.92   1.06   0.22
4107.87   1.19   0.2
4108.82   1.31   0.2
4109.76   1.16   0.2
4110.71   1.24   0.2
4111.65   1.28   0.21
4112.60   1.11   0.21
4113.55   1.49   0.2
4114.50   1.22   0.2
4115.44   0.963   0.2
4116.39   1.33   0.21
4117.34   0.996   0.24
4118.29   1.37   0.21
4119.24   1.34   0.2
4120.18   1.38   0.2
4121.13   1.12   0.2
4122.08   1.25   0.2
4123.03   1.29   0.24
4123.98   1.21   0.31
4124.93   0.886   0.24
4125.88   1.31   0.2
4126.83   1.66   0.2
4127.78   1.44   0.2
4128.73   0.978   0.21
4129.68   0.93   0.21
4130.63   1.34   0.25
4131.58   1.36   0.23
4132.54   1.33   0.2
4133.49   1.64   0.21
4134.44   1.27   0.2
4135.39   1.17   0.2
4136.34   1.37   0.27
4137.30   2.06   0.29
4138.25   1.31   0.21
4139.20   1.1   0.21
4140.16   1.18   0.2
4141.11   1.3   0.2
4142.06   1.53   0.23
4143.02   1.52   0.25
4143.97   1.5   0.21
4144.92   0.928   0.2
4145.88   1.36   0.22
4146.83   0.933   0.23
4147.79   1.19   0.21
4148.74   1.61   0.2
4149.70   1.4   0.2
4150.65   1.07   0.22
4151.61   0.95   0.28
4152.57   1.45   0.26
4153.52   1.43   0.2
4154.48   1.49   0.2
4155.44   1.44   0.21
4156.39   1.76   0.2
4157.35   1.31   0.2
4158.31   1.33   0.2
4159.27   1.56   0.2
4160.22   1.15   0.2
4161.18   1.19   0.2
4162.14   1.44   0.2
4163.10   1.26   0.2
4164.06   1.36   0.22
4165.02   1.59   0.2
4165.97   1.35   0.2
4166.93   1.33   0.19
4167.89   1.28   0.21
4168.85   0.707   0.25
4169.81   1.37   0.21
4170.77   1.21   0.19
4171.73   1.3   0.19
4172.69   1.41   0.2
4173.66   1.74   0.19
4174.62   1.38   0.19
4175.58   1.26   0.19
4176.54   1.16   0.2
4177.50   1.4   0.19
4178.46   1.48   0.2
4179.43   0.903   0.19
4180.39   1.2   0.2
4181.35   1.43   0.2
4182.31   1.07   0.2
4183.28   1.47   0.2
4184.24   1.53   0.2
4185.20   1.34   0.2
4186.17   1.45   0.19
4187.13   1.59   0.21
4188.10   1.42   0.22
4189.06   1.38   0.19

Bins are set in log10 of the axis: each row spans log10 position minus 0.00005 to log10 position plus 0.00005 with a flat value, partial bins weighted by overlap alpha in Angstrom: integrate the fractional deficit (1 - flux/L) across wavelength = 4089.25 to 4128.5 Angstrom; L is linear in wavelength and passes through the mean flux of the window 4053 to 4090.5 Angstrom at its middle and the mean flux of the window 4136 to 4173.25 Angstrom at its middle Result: 5.0 Angstrom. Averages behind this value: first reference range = 1.37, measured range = 1.18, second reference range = 1.33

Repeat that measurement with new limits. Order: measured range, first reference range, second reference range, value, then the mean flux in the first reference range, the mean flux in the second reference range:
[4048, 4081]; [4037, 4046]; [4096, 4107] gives -2.6 Angstrom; 1.46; 1.04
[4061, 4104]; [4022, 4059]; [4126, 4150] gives 3.3 Angstrom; 1.41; 1.34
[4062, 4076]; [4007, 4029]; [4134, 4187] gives -0.8 Angstrom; 1.33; 1.33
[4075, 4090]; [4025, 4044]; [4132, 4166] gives 1.0 Angstrom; 1.41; 1.36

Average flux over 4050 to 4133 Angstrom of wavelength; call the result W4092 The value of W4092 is 1.27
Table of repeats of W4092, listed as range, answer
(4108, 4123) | 1.24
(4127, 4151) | 1.32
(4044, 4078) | 1.4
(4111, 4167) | 1.31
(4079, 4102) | 1.22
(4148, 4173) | 1.33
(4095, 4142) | 1.21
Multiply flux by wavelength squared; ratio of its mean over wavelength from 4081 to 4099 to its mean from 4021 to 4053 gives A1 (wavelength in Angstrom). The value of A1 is 0.9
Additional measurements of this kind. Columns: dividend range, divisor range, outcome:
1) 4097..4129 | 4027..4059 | 0.85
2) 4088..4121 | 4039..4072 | 0.84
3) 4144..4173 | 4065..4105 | 1.09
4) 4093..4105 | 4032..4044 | 0.75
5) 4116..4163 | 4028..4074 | 0.96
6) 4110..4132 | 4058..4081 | 0.93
